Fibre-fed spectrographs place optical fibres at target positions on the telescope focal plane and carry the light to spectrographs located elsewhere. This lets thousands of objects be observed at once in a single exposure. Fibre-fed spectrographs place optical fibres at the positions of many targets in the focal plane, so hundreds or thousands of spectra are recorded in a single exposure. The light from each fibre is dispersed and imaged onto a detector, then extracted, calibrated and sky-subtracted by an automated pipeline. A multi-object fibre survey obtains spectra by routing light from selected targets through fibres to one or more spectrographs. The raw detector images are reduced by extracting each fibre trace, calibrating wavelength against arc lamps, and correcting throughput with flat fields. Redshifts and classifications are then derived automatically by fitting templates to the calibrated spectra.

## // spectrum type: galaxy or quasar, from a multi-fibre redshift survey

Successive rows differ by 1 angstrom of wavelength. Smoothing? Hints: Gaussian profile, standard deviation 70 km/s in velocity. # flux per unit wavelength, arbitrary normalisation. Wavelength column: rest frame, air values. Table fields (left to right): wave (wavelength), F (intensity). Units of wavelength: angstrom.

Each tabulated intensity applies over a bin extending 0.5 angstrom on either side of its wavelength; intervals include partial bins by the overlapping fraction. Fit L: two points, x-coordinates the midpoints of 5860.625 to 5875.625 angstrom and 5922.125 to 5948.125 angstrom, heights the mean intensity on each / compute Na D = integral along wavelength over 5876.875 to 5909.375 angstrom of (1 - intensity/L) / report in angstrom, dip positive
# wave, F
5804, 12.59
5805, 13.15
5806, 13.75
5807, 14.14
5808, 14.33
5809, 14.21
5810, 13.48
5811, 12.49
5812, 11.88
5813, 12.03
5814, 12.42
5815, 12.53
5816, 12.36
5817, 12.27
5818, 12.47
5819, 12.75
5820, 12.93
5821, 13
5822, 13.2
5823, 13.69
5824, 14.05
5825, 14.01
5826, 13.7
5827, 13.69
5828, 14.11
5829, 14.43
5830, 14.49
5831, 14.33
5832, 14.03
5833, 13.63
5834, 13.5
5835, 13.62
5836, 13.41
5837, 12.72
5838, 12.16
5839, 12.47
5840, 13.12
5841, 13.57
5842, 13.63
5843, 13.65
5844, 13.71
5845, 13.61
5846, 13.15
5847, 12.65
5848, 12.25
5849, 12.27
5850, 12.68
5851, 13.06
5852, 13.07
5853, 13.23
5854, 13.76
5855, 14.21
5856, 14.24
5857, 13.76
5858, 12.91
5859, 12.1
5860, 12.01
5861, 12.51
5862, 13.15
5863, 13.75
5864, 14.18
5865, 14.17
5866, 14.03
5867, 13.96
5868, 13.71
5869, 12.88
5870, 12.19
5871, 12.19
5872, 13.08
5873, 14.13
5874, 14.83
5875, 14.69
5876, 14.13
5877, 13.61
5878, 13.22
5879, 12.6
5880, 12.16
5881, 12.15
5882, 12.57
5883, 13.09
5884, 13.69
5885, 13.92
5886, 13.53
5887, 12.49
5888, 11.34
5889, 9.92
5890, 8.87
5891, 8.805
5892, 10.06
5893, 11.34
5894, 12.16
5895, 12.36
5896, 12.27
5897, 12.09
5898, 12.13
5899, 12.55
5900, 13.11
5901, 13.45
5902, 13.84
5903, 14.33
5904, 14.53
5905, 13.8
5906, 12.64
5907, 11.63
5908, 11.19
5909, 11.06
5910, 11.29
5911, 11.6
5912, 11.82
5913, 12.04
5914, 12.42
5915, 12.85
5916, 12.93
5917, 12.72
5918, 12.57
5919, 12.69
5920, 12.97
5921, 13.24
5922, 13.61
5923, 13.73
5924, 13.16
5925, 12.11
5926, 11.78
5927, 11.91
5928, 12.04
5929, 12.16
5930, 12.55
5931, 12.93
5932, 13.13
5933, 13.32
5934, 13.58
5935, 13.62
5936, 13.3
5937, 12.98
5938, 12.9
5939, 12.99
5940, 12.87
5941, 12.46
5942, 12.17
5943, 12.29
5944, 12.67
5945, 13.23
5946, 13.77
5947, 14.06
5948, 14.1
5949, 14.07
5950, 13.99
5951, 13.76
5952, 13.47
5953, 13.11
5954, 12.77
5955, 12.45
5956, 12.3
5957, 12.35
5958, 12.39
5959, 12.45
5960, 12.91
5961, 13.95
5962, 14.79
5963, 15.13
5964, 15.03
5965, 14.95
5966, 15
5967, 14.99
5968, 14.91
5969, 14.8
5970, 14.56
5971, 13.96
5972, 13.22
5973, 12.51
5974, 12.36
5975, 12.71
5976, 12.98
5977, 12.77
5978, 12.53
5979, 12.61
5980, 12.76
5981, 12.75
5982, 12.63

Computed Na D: 2.5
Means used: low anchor 13.6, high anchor 12.9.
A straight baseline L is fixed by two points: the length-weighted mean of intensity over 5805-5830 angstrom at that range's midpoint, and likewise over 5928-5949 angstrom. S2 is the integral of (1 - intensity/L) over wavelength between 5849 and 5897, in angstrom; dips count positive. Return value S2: 1.31 angstrom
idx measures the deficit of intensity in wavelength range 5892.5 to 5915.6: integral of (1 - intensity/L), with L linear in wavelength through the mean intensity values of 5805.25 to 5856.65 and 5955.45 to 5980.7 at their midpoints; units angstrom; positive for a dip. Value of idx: 1.7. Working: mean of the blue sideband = 13.3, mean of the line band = 12.5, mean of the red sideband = 13.5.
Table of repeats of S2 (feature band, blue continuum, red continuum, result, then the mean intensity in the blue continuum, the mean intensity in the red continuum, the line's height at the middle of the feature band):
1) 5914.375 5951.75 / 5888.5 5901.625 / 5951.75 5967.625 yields -0.7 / 11.5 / 13.6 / 12.8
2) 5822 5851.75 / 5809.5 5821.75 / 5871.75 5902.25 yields -2.1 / 12.6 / 12.5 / 12.5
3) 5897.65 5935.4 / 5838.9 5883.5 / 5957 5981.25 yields 2.0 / 13.3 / 13.6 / 13.4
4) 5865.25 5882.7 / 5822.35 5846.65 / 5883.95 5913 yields -0.9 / 13.6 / 12.1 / 12.7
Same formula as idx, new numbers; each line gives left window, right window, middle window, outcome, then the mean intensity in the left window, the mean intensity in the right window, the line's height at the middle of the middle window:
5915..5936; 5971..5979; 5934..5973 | -2.17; 12.8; 12.8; 12.8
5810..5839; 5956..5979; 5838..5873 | 0.25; 13.2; 13.6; 13.3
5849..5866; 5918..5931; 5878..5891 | 0.94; 13.3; 12.7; 13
